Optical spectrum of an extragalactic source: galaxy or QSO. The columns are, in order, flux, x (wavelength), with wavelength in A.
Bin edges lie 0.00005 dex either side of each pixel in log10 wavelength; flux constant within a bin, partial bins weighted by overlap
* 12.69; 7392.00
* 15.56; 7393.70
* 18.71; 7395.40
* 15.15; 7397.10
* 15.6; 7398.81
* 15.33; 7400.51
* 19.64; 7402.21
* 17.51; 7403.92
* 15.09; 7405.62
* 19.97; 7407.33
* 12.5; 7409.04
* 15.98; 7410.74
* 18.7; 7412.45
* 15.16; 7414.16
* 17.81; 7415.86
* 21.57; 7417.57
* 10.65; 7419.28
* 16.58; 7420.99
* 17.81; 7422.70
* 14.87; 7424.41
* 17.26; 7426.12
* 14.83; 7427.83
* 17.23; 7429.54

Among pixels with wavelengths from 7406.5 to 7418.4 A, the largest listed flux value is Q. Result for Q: 21.57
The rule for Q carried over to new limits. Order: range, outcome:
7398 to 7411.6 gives 19.97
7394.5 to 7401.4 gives 18.71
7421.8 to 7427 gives 17.81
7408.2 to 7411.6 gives 15.98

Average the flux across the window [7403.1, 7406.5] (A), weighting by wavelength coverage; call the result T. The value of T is 16.3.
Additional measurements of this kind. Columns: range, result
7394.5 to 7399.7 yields 16.5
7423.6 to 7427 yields 16.1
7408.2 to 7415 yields 15.6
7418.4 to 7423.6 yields 15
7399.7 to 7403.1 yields 17.5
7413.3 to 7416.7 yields 16.5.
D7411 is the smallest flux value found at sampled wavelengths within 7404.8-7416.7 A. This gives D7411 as 12.5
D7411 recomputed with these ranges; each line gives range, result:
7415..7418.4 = 17.81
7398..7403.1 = 15.33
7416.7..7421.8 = 10.65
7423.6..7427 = 14.87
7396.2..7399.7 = 15.15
